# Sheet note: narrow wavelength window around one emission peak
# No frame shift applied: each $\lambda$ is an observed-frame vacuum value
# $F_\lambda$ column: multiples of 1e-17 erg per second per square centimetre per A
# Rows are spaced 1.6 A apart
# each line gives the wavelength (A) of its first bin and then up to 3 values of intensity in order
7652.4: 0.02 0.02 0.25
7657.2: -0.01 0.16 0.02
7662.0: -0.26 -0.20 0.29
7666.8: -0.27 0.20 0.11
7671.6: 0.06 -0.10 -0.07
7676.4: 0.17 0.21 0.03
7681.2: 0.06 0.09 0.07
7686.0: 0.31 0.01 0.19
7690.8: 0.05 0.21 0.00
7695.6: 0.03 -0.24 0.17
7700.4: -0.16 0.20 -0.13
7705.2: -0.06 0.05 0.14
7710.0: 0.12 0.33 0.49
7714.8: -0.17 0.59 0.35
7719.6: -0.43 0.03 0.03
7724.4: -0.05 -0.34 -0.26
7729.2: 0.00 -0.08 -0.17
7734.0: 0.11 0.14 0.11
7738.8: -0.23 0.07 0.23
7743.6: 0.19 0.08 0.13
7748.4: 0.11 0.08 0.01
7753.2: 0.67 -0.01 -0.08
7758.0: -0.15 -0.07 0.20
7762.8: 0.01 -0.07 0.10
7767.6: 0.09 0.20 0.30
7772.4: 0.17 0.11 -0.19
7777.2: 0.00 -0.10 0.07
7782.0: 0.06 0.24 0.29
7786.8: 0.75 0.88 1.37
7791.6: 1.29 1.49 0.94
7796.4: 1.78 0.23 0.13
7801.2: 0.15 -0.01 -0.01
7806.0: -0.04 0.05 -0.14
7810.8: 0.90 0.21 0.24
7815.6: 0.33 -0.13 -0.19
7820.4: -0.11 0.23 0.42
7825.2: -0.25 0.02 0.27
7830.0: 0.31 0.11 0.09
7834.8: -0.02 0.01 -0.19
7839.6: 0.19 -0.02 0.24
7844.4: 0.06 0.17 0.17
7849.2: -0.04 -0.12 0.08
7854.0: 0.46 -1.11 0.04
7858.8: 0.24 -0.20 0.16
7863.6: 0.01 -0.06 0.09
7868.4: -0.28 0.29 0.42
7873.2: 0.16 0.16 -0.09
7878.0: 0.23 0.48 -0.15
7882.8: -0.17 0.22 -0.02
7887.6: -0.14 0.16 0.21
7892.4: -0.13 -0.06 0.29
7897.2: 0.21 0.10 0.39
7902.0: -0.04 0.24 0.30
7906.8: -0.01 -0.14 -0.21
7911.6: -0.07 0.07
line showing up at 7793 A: [O II]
